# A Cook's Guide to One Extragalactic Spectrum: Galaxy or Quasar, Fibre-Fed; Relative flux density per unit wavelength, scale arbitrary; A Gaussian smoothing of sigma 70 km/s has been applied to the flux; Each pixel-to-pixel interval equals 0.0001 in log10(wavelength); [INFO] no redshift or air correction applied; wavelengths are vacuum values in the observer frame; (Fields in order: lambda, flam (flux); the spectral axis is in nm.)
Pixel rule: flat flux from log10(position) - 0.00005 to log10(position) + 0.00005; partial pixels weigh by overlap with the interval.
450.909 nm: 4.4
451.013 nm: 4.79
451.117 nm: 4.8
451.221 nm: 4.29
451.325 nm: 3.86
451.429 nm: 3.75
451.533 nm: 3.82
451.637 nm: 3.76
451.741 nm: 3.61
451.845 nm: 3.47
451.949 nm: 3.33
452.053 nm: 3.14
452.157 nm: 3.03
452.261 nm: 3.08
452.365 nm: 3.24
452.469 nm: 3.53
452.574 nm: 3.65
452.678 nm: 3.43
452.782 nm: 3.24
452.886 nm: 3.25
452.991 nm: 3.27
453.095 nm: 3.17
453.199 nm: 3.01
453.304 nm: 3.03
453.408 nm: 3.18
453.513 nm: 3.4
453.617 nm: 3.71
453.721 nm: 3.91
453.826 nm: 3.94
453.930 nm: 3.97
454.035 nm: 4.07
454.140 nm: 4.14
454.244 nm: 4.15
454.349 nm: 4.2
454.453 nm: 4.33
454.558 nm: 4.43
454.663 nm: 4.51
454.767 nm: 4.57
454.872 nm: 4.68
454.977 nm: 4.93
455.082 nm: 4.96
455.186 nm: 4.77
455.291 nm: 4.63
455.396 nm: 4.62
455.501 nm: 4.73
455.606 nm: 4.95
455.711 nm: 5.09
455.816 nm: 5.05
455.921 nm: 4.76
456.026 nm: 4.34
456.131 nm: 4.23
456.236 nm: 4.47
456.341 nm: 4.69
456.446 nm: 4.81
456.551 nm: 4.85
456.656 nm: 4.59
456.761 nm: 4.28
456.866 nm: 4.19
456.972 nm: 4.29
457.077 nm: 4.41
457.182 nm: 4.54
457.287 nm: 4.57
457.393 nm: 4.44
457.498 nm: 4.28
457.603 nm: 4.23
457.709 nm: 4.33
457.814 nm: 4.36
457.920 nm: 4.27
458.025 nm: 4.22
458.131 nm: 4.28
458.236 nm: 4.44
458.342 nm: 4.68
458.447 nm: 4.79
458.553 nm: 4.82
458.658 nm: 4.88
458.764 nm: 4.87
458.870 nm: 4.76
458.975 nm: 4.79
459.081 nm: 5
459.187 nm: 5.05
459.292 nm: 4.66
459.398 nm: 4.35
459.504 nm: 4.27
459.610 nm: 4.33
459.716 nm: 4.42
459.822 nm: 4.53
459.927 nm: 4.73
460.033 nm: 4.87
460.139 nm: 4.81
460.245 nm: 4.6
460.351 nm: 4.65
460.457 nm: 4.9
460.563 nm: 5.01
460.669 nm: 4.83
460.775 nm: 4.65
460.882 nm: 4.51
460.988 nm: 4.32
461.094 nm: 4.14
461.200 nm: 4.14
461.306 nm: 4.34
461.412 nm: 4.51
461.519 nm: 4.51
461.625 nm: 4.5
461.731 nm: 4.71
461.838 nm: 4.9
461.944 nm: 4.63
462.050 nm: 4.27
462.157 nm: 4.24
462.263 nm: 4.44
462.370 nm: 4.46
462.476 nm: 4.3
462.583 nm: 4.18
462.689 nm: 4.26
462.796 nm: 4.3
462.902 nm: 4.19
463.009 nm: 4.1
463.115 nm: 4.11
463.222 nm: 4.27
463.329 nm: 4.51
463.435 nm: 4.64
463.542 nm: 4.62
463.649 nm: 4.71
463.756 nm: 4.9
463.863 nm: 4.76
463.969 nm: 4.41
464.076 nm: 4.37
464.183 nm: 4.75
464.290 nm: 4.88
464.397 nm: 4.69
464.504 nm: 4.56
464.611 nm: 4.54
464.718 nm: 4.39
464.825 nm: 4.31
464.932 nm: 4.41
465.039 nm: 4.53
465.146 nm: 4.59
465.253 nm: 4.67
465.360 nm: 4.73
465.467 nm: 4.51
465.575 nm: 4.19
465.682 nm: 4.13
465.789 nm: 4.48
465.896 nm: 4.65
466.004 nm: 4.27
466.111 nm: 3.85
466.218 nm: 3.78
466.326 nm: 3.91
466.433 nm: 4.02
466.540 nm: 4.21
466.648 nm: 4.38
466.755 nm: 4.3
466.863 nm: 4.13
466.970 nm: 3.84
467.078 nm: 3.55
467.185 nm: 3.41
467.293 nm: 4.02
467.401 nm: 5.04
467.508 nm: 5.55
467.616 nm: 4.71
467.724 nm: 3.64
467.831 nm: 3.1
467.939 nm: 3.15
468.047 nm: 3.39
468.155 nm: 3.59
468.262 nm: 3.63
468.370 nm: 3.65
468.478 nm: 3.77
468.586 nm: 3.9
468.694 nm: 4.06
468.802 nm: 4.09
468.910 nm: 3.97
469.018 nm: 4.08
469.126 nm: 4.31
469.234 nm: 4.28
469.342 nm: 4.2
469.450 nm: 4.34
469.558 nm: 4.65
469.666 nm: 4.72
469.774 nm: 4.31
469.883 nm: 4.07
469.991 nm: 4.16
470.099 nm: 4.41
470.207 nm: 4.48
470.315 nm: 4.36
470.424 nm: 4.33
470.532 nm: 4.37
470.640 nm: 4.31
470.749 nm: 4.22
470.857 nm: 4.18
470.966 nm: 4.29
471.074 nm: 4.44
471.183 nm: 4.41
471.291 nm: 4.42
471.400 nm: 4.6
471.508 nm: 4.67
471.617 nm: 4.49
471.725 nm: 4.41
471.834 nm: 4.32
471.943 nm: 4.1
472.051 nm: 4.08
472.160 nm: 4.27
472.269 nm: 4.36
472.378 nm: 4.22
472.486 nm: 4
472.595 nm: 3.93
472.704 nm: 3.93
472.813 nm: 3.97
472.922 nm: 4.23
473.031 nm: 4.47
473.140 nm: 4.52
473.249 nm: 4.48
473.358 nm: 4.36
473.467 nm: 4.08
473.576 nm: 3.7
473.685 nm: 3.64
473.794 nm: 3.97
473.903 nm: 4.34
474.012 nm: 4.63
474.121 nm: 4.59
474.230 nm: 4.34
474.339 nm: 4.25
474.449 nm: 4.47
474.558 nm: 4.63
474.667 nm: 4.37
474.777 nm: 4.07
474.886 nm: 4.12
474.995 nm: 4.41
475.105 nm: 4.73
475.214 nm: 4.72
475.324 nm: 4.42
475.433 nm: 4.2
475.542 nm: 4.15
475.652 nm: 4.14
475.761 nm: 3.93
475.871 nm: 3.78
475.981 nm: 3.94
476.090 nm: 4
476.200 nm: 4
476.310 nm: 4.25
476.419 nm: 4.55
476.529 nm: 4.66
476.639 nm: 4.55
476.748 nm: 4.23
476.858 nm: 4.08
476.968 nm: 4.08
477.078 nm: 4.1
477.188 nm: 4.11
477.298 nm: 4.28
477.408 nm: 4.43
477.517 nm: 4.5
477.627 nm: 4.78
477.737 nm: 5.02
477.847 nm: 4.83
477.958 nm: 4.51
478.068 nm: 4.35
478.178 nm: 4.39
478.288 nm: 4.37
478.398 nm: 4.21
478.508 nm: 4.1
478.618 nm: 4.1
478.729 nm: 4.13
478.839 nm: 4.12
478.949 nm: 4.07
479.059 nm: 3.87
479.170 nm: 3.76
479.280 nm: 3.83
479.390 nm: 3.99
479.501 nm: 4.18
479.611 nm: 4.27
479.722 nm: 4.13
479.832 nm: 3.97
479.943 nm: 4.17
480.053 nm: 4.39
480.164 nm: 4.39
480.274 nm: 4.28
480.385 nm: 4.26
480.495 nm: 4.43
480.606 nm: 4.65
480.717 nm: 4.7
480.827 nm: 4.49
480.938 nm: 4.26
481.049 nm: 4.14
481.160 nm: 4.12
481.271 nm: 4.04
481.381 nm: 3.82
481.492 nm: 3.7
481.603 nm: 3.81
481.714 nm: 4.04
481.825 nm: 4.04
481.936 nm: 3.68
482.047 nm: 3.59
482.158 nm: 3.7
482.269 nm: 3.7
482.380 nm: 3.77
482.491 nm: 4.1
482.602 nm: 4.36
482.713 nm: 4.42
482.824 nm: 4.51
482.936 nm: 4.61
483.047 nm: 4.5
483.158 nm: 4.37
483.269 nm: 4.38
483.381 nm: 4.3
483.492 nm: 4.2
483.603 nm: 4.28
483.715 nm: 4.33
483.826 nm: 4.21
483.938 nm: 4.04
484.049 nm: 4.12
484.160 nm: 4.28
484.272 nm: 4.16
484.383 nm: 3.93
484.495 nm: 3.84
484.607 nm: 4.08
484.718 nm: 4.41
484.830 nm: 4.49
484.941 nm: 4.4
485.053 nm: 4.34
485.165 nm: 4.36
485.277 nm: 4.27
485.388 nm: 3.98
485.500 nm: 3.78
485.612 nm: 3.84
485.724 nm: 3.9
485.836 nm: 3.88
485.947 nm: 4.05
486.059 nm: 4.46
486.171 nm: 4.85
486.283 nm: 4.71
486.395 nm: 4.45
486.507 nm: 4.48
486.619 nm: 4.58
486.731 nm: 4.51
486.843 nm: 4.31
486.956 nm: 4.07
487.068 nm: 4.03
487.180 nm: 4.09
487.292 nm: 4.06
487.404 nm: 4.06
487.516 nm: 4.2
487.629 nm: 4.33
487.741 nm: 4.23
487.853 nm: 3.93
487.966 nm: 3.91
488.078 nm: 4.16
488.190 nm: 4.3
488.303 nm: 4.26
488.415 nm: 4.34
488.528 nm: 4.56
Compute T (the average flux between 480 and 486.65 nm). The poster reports 4.2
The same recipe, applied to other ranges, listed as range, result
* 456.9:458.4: 4.38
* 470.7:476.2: 4.26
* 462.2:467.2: 4.35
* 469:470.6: 4.35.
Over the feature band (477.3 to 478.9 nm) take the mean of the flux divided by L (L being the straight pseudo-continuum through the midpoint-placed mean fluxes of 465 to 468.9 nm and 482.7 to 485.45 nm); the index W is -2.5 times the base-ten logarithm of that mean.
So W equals -0.05 mag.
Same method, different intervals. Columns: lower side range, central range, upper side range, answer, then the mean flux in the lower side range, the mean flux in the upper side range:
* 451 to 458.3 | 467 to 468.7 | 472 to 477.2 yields 0.08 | 4.12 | 4.23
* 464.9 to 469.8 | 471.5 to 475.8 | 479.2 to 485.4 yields -0.03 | 4.14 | 4.18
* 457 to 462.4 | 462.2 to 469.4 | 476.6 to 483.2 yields 0.05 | 4.55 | 4.21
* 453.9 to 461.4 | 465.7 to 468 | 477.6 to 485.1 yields 0.08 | 4.56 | 4.2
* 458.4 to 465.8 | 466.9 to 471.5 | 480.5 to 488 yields 0.07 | 4.55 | 4.18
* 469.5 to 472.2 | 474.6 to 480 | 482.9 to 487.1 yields 0.02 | 4.36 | 4.26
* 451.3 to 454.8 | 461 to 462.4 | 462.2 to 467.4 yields -0.07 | 3.65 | 4.34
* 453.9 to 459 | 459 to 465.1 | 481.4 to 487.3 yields -0.02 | 4.54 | 4.18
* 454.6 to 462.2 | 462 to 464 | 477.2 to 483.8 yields 0.03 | 4.59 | 4.21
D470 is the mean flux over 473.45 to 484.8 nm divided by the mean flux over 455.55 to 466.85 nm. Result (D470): 0.9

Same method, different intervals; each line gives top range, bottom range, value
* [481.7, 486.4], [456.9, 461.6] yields 0.92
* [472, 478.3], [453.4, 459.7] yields 0.96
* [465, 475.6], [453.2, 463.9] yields 0.95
